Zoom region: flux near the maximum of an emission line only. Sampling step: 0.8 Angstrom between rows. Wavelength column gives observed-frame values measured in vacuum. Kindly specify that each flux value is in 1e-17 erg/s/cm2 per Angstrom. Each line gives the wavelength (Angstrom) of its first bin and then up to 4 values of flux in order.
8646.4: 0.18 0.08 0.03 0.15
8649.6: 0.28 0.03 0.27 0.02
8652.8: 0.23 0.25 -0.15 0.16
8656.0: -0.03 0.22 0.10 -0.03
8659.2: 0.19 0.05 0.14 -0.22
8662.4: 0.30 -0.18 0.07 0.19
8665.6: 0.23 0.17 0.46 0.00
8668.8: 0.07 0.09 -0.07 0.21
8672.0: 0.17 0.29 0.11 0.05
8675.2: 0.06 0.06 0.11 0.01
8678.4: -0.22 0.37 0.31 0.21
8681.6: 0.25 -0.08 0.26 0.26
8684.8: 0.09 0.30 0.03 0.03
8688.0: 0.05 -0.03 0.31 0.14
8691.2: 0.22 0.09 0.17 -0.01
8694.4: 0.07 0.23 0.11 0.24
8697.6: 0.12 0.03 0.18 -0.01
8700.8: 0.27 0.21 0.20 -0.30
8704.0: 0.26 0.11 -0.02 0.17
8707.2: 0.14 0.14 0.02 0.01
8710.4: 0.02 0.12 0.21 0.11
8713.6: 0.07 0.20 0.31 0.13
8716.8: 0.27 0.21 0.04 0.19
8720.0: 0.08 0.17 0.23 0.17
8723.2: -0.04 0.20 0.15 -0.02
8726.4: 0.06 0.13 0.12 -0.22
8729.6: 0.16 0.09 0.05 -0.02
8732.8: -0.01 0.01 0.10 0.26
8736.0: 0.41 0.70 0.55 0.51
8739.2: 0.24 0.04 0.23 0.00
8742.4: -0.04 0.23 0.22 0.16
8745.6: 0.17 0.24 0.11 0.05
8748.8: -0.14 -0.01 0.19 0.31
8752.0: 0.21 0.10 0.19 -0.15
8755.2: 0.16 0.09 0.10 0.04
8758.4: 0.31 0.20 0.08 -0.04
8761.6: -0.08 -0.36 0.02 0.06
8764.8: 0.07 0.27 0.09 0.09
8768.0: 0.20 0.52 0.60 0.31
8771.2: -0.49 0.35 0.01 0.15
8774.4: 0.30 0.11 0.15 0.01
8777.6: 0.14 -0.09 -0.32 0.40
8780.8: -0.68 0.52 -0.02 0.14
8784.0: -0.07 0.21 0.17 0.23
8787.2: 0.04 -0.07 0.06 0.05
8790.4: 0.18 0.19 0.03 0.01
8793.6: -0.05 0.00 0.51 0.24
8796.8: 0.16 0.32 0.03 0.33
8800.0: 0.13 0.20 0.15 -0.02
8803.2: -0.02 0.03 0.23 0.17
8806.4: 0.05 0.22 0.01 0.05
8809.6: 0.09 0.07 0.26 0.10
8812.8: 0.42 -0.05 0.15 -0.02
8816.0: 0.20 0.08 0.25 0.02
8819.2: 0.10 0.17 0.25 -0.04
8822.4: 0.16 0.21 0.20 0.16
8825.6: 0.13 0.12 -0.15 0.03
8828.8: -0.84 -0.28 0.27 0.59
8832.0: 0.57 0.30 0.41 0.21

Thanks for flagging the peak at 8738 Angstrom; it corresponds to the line Hbeta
